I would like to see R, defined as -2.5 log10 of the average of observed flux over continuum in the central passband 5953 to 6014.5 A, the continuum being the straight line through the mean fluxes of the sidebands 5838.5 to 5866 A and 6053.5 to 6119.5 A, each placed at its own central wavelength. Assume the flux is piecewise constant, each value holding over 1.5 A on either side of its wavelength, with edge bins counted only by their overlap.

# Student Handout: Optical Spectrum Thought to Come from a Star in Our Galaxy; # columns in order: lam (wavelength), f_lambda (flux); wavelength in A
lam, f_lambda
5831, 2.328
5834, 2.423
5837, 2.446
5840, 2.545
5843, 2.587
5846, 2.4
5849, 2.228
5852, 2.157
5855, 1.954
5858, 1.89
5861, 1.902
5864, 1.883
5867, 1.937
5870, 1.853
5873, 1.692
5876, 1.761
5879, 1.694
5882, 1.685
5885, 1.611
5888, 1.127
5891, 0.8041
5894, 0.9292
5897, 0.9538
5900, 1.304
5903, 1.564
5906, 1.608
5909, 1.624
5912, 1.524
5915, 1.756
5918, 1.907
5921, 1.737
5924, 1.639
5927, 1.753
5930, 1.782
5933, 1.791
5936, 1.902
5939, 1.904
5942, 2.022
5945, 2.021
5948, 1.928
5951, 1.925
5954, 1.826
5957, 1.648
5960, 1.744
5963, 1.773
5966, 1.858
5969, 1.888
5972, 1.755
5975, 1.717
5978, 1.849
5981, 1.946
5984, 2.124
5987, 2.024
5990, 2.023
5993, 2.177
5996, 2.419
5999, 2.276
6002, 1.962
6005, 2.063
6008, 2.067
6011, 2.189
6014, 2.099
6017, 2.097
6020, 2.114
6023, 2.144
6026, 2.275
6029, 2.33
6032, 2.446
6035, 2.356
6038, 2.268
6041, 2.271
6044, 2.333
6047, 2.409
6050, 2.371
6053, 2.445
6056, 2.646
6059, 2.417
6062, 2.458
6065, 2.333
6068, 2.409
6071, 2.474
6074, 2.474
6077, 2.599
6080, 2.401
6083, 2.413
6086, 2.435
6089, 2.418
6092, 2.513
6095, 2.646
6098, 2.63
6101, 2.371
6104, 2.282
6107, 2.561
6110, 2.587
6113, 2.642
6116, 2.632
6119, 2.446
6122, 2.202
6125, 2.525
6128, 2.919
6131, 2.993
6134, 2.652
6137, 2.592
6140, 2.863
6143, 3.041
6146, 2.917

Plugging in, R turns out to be 0.19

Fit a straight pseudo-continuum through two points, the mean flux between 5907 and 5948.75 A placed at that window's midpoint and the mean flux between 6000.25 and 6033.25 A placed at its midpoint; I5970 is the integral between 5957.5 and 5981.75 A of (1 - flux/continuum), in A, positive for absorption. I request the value 2.04 A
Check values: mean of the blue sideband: 1.8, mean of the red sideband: 2.16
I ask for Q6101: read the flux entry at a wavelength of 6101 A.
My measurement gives 2.371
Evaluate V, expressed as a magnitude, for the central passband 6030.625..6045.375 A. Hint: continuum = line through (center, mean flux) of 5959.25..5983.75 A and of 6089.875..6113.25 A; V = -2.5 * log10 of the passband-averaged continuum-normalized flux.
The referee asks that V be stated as -0.07 mag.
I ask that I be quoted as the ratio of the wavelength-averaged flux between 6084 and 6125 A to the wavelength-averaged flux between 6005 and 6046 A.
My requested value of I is 1.12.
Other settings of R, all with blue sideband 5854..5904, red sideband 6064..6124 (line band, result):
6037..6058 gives -0.05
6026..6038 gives -0.07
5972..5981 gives 0.10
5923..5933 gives 0.02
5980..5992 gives -0.01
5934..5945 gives -0.08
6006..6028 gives 0.00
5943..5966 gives 0.02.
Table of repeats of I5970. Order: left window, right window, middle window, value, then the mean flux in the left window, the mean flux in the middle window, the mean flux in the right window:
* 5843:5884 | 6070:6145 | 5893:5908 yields 5.5 A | 1.95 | 1.29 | 2.58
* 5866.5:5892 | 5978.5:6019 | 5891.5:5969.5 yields 5.1 A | 1.57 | 1.69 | 2.11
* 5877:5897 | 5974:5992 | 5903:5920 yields -2.4 A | 1.29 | 1.67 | 1.96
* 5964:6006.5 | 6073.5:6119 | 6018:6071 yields -2.0 A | 2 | 2.36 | 2.51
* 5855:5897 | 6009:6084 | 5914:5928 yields 0.2 A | 1.59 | 1.76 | 2.35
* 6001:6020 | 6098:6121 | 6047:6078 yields -2.1 A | 2.09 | 2.46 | 2.5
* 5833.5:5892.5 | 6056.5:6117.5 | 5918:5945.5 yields 3.4 A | 1.92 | 1.84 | 2.49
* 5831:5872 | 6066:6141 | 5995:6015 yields 2.1 A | 2.17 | 2.15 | 2.54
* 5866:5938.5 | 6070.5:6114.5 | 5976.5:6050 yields -2.3 A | 1.58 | 2.18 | 2.5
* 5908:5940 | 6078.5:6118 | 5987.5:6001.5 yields -0.9 A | 1.76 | 2.19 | 2.5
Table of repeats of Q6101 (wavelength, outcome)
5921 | 1.737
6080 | 2.401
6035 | 2.356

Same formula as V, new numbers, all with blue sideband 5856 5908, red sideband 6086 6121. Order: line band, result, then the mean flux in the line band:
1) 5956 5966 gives 0.09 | 1.75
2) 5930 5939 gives -0.04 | 1.85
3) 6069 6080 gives -0.05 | 2.5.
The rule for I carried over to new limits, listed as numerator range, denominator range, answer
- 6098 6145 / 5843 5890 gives 1.41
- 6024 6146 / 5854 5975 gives 1.48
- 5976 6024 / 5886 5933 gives 1.42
